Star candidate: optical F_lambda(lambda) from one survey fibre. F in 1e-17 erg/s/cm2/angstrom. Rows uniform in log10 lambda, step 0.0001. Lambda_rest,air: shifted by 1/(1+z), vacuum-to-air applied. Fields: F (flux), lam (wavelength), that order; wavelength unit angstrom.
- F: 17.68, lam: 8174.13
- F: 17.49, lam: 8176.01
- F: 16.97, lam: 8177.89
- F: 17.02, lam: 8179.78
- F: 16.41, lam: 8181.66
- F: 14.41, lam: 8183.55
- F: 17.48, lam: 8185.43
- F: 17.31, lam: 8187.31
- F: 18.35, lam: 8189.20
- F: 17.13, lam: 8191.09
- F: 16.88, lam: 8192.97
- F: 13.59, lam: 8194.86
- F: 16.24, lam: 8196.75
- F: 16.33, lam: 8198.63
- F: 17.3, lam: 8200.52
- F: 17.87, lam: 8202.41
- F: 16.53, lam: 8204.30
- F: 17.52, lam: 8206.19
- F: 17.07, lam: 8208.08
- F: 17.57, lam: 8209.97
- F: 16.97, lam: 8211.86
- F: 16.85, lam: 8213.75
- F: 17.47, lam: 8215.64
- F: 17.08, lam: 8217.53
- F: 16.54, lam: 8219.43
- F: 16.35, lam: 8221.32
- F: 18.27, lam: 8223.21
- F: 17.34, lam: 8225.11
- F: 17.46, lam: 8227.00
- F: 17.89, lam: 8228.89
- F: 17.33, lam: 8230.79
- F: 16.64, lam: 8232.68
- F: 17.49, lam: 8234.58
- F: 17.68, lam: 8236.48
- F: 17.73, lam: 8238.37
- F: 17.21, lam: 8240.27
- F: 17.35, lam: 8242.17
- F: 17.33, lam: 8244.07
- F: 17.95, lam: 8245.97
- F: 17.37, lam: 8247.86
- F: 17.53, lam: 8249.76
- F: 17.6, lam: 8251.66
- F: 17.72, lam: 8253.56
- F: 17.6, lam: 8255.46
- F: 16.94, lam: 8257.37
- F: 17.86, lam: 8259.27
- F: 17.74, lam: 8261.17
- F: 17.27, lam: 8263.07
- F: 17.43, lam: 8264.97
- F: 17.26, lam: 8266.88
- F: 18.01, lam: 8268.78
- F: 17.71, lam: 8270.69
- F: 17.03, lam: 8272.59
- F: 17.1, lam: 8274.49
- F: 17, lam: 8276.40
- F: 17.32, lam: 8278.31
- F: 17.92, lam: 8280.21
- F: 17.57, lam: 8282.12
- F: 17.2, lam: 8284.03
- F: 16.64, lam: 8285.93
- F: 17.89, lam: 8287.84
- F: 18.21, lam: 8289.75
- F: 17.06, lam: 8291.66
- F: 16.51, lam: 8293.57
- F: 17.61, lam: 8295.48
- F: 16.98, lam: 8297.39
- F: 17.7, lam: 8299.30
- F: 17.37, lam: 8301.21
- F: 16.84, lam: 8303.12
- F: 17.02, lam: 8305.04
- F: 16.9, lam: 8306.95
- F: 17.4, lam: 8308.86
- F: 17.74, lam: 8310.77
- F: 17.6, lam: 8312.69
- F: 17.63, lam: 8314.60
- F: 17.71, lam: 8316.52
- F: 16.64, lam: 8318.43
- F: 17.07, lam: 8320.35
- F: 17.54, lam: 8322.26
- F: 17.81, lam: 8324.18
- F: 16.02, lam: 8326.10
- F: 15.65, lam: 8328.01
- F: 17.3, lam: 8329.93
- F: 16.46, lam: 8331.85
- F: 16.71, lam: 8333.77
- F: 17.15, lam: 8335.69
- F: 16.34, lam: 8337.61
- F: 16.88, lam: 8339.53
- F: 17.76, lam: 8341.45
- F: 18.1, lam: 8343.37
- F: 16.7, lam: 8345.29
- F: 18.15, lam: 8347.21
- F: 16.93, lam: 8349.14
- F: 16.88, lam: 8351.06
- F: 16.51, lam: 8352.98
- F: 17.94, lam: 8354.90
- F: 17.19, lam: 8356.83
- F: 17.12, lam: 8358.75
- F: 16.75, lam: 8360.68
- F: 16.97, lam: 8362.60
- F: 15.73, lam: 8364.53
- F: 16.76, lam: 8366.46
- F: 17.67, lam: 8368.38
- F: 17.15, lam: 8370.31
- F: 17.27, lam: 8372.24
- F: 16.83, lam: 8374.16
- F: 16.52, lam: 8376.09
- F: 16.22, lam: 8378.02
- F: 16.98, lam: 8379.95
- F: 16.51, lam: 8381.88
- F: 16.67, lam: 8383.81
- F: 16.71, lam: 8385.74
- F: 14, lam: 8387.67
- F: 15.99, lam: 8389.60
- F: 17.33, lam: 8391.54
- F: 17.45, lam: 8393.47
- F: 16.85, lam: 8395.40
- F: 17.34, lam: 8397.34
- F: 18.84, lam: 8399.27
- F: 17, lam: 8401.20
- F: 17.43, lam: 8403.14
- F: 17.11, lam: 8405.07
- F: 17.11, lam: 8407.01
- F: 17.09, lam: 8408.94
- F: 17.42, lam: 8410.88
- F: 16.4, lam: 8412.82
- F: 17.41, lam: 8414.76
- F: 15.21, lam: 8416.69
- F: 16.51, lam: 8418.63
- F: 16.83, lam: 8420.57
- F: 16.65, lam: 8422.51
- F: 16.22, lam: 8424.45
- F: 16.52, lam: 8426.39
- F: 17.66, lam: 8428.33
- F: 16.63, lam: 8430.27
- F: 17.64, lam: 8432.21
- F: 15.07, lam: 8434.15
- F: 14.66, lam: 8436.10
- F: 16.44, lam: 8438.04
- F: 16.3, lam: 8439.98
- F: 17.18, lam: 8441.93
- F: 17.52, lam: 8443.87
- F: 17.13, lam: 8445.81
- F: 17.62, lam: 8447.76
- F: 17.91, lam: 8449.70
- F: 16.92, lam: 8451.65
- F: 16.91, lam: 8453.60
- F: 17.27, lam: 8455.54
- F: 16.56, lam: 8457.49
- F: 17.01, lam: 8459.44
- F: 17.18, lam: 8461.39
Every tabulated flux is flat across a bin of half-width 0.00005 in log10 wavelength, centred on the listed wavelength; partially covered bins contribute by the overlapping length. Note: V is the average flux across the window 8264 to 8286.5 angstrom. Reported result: 17.4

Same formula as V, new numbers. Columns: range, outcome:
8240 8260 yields 17.5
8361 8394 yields 16.6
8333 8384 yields 17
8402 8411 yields 17.2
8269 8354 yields 17.2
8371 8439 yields 16.7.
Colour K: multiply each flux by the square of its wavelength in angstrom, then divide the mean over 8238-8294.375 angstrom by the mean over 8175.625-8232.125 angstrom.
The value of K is 1.0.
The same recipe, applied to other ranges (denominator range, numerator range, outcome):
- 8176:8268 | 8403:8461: 1.03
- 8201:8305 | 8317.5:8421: 1.00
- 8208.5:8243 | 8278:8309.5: 1.02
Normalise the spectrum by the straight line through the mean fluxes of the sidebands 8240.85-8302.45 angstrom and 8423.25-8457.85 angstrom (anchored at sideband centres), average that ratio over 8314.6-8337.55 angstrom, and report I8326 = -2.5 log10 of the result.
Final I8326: 0.019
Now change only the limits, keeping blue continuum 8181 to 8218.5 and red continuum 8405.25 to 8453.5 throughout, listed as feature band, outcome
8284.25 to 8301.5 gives -0.03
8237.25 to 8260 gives -0.04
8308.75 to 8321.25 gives -0.04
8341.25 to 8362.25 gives -0.03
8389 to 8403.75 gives -0.03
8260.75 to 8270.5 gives -0.05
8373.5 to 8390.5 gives 0.03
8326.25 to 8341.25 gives 0.01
